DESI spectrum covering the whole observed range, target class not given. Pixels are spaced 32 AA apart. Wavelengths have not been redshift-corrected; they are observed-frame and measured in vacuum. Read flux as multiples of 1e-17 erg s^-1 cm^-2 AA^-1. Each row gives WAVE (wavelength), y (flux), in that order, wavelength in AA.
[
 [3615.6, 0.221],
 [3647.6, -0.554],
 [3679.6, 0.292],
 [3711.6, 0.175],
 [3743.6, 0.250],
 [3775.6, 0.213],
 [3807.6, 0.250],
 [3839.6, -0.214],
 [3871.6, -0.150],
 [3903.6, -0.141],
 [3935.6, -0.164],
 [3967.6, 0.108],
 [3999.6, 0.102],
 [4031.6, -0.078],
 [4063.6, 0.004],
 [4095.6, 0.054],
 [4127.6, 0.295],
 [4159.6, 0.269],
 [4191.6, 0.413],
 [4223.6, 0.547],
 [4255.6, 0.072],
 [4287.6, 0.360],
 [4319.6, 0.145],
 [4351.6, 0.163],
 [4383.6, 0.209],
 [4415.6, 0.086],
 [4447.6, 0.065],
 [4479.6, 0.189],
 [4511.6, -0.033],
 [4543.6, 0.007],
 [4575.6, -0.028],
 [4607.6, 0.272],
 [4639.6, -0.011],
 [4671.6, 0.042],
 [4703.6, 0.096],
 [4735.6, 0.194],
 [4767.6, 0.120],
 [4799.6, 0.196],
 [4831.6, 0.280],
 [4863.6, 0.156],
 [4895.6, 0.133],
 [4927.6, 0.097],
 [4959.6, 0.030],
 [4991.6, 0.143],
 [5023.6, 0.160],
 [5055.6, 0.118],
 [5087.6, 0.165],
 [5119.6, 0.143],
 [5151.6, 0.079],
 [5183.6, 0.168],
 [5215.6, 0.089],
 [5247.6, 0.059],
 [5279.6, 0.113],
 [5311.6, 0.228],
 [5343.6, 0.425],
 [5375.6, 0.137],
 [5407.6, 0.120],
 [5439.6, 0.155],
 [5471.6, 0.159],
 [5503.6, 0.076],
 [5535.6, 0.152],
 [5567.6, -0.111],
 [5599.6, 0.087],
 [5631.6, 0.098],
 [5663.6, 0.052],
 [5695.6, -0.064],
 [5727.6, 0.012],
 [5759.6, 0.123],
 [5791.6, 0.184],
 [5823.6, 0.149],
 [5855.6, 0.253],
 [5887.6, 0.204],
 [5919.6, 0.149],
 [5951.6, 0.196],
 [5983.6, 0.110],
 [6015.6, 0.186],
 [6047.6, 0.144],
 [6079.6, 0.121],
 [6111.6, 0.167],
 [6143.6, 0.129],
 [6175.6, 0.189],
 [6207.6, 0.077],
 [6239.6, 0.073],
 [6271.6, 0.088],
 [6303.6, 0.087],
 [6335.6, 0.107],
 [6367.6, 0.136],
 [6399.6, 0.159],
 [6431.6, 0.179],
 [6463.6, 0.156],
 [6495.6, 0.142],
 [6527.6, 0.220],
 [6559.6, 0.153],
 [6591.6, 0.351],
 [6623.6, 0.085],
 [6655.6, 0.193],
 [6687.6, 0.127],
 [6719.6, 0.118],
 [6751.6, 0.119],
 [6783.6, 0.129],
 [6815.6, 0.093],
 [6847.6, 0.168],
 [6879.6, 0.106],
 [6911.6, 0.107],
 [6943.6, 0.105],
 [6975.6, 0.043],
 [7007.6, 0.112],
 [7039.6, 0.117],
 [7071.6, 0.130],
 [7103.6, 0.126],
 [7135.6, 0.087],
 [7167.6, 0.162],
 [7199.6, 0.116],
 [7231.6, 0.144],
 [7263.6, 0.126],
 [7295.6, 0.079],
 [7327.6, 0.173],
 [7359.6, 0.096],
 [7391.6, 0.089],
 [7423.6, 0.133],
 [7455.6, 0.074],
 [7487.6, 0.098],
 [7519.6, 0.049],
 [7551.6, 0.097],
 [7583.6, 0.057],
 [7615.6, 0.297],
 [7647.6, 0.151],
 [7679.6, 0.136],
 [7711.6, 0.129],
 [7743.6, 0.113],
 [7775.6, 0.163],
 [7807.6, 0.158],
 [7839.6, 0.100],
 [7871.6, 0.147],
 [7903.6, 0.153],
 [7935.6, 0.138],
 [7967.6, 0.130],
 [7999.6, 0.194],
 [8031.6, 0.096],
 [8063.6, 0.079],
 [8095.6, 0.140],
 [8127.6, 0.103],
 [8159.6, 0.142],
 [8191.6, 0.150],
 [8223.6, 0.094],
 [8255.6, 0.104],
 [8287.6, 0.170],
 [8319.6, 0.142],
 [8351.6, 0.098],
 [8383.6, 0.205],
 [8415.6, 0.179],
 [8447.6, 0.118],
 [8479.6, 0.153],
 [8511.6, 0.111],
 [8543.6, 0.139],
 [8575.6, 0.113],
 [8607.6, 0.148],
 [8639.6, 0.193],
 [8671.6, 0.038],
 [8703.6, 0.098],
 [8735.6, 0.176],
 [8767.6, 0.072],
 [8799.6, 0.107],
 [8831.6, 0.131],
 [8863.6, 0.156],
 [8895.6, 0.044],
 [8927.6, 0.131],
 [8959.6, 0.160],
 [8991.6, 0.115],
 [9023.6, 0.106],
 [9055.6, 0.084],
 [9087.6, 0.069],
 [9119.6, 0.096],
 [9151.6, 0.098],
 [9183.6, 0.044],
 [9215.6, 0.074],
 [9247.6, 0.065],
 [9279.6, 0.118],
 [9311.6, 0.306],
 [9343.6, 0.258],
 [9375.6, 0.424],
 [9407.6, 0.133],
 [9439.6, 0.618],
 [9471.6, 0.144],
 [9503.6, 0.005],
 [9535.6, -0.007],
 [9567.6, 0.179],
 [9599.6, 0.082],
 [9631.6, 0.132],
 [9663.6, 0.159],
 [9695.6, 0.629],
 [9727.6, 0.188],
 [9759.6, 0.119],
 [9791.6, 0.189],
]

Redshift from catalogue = 2.453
